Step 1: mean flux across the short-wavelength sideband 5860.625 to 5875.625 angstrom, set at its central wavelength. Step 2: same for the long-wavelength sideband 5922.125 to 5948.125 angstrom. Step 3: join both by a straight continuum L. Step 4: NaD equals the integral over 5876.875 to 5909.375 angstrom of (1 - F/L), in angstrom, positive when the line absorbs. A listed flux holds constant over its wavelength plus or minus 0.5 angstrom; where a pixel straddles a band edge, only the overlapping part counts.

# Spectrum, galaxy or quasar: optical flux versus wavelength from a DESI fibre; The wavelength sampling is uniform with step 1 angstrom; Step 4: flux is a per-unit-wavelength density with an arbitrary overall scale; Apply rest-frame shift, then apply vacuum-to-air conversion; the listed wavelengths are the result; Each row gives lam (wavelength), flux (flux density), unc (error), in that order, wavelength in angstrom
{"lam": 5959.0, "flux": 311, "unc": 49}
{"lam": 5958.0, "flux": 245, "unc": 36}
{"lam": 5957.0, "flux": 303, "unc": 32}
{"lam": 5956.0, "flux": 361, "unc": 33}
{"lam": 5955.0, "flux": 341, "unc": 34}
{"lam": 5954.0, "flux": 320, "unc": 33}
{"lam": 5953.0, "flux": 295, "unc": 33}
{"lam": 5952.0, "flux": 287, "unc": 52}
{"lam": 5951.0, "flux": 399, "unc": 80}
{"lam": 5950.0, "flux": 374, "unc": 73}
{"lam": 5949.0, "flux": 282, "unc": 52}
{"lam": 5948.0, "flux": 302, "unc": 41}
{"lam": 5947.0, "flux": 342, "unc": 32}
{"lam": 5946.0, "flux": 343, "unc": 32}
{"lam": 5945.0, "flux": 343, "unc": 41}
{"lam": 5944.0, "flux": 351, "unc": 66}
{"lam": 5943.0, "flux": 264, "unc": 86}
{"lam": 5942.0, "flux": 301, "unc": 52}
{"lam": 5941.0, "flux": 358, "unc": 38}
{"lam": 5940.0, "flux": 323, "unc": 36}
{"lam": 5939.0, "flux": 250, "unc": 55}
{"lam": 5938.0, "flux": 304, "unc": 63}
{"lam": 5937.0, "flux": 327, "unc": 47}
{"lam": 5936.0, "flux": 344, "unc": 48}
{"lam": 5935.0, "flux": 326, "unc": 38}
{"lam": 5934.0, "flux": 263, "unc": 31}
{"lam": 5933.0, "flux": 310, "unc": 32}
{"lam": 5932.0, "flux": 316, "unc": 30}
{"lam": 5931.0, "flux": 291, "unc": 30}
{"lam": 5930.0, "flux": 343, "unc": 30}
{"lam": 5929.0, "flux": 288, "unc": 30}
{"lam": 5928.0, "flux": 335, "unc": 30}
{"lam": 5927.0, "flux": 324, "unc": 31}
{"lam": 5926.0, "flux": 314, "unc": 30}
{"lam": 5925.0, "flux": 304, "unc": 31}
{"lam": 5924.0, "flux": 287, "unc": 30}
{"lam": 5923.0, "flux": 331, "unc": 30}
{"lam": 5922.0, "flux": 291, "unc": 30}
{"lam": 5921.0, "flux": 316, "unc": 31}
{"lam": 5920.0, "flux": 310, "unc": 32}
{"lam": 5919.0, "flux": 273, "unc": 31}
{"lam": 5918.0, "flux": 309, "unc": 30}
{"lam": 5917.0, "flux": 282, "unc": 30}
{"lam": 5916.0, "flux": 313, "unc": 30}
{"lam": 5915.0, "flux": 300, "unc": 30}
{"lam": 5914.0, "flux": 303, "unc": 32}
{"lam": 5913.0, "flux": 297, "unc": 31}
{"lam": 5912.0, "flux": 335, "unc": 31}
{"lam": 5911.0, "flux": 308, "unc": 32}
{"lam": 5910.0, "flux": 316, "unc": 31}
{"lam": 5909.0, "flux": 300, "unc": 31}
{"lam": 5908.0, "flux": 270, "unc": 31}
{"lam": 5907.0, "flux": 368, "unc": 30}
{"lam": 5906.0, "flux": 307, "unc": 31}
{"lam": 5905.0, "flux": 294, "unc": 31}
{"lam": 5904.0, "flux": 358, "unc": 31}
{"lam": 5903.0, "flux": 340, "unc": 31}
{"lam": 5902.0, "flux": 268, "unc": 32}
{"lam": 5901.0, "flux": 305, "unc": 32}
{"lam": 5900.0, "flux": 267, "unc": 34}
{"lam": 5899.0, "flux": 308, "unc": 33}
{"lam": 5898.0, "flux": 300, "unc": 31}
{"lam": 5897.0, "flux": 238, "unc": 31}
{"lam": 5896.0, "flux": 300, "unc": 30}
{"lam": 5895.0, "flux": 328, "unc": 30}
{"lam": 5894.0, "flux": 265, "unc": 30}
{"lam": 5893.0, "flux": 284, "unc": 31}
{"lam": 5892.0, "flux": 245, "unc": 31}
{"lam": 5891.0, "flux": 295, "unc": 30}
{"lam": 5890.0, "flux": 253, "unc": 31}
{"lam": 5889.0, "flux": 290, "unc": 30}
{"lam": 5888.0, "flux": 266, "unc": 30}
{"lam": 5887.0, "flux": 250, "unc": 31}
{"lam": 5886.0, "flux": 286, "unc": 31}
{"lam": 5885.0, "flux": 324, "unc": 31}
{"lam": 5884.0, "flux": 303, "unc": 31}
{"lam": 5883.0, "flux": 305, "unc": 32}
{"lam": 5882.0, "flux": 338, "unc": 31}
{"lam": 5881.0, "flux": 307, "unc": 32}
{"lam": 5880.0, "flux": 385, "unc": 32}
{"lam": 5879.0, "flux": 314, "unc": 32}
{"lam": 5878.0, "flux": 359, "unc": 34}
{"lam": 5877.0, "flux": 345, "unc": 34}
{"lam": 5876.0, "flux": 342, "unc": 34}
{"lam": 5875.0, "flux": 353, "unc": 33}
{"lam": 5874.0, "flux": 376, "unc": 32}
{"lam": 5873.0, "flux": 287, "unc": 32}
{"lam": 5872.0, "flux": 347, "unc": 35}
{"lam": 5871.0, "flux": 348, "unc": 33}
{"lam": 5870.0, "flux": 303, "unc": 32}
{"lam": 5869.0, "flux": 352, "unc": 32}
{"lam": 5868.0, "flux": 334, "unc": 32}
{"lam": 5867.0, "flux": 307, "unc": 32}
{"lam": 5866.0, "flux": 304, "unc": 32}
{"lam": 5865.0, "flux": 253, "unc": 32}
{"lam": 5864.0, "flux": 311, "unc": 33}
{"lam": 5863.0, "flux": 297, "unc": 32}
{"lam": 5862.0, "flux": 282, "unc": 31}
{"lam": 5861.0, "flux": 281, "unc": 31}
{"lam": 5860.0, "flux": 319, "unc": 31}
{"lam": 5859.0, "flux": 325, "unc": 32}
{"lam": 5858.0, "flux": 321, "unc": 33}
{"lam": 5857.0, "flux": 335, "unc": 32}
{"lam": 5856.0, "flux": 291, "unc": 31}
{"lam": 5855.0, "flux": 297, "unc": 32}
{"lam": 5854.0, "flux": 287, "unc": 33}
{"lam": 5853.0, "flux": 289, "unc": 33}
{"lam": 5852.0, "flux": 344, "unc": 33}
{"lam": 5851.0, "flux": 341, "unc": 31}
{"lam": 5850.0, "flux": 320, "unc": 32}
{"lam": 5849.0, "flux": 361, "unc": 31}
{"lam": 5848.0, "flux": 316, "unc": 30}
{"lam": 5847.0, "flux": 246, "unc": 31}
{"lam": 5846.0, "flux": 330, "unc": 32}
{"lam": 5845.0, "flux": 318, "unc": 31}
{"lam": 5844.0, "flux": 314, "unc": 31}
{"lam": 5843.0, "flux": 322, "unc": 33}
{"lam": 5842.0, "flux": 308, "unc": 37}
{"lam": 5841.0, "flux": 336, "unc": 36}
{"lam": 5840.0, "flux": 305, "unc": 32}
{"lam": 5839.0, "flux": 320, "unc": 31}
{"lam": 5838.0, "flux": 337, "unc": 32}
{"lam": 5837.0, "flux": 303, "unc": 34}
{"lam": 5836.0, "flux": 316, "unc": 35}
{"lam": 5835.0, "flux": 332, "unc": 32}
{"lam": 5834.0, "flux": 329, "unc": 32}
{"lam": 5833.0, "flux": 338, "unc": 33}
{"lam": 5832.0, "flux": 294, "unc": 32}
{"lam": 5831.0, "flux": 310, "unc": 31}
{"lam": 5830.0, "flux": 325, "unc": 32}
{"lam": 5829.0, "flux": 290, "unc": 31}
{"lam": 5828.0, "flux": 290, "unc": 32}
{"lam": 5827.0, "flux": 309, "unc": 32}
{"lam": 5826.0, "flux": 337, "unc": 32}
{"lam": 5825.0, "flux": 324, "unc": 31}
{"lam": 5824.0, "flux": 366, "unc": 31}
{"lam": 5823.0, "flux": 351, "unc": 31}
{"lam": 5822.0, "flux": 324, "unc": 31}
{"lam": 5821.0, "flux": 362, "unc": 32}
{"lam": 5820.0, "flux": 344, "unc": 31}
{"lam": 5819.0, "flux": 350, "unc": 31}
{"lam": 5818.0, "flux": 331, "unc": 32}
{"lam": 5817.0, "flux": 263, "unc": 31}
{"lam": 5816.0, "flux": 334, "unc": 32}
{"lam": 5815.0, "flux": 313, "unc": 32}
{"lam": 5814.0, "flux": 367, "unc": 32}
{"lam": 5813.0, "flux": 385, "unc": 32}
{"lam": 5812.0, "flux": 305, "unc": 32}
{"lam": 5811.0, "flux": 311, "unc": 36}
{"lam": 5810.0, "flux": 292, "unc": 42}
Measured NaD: 1.45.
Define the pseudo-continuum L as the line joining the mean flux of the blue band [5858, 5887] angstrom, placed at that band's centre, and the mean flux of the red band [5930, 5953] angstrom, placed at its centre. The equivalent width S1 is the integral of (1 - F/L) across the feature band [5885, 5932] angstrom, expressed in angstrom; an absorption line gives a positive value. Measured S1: 2.9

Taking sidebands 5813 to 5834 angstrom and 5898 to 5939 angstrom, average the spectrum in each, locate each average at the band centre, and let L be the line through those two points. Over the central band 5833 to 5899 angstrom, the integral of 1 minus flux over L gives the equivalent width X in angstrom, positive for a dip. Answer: 1.56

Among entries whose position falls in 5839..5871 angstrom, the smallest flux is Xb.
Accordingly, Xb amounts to 246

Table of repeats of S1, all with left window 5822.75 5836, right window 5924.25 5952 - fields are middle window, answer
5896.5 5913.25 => 0.8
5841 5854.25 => 0.2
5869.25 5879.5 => -0.6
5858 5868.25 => 0.6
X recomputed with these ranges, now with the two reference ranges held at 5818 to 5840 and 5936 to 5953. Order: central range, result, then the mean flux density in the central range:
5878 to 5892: 0.98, 301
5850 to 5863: 0.62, 309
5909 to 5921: 0.68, 304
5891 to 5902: 1.35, 284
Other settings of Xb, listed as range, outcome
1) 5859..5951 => 238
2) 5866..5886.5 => 286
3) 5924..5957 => 250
